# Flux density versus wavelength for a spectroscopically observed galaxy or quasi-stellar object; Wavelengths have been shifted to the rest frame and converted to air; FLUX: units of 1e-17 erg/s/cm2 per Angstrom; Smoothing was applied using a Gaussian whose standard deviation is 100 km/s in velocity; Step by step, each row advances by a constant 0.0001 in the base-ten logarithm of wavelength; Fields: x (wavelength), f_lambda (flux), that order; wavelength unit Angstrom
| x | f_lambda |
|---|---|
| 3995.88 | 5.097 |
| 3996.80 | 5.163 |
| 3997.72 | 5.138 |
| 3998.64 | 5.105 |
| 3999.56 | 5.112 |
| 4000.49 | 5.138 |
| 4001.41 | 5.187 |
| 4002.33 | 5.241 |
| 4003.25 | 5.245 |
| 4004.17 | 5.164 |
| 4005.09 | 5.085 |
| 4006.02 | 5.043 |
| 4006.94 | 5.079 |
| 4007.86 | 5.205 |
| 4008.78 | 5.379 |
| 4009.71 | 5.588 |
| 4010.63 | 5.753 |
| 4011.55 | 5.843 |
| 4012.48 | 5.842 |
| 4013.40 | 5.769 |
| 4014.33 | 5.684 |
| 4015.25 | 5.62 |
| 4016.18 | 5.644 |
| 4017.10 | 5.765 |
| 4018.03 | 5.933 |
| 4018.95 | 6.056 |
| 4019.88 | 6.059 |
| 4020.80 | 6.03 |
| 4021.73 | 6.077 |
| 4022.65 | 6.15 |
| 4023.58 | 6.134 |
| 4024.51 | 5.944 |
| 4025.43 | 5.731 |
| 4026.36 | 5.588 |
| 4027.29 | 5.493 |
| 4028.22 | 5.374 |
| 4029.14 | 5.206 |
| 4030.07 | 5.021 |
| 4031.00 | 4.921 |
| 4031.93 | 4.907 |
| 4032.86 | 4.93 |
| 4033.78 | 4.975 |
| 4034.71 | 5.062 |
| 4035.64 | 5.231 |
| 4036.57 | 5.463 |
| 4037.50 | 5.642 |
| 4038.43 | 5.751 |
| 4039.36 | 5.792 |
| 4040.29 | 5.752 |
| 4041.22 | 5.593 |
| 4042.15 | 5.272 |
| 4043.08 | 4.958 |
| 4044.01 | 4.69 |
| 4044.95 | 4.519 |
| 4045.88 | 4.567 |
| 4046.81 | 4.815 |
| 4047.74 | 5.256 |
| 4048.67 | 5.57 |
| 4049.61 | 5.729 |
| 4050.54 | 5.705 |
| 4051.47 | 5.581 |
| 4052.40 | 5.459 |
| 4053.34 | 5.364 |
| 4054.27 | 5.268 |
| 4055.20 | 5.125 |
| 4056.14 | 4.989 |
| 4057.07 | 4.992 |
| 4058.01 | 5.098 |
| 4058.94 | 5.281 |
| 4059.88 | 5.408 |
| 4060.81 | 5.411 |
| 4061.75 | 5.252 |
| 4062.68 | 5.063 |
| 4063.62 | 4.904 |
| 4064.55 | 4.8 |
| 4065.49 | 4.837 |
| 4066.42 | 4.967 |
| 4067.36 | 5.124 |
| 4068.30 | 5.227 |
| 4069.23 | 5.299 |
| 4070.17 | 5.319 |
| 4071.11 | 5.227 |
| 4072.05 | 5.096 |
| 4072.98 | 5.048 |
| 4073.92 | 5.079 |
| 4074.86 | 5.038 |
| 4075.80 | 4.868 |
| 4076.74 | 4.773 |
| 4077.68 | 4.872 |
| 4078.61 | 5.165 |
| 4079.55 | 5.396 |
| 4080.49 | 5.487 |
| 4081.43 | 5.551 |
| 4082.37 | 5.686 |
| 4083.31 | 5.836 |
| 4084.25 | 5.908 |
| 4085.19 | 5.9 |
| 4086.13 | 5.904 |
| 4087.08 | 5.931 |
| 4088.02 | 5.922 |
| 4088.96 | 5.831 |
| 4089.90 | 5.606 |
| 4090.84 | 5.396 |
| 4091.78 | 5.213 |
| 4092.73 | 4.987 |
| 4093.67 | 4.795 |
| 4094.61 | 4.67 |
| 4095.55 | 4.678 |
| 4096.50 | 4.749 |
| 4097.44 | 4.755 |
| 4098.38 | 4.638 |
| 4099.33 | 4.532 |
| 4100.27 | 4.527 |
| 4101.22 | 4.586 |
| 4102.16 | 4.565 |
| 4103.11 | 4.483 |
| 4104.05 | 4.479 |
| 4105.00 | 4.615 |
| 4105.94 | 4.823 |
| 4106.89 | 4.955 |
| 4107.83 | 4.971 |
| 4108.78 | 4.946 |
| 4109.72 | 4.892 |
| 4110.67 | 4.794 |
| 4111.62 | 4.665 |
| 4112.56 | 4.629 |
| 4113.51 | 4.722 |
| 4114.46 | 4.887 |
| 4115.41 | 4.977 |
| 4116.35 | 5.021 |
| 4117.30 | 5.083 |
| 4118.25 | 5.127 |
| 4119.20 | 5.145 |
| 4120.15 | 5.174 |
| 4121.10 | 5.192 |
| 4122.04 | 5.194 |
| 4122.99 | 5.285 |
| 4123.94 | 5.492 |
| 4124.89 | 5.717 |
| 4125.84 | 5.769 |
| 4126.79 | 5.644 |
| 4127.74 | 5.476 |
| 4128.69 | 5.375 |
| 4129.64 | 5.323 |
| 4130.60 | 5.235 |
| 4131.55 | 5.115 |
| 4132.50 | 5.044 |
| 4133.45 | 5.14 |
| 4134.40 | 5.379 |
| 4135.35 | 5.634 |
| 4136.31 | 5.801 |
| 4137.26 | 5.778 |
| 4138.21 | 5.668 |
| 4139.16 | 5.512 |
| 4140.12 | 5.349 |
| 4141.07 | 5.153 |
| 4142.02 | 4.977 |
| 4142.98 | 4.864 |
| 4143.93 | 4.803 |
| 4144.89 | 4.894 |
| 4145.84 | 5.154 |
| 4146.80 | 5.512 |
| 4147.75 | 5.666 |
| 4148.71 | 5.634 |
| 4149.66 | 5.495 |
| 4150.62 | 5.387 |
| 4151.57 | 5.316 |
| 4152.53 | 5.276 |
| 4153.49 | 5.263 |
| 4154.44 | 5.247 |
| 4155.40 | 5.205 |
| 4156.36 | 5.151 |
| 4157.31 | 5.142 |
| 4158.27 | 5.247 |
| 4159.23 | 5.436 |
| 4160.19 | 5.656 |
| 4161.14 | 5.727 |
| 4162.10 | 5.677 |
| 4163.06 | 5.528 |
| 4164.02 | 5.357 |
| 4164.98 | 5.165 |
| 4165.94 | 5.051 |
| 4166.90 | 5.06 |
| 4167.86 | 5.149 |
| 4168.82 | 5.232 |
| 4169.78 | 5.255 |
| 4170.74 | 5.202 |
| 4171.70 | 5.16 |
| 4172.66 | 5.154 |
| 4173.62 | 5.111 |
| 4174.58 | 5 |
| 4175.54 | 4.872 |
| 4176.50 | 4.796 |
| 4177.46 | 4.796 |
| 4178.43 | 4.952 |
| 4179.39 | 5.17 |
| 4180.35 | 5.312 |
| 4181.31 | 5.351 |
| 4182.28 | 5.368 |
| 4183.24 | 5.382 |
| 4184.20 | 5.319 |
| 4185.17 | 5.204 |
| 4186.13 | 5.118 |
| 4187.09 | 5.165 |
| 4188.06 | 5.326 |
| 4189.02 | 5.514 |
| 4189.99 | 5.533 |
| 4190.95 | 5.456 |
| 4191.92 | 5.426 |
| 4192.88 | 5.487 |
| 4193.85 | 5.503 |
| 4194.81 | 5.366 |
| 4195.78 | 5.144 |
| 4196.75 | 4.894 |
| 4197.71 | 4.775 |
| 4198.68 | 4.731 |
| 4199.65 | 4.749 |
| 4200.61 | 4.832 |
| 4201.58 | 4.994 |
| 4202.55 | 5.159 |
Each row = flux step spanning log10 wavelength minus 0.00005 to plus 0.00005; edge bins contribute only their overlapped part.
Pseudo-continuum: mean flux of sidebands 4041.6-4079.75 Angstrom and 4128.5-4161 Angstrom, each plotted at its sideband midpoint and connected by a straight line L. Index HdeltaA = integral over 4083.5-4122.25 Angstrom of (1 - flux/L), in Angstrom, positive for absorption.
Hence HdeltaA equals 1.5 Angstrom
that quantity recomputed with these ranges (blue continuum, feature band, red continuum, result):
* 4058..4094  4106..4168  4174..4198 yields 0.0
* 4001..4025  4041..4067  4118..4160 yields 1.8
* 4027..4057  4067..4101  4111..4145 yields 0.1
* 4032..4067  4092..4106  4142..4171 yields 1.6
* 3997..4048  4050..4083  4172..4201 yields 0.9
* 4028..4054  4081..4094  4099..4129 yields -1.3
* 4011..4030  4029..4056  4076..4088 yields 2.1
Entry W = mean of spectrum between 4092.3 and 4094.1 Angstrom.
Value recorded 4.9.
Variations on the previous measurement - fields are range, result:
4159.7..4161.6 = 5.71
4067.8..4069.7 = 5.27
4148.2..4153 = 5.42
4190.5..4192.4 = 5.43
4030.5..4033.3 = 4.91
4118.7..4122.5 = 5.18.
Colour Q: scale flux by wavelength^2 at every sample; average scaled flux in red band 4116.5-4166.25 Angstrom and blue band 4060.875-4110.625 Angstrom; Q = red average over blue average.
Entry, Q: 1.1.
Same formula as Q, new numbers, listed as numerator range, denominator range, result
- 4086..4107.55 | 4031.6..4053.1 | 0.97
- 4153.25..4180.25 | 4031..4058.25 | 1.05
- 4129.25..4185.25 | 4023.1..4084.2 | 1.05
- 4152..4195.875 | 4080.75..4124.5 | 1.07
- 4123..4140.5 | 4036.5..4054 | 1.07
